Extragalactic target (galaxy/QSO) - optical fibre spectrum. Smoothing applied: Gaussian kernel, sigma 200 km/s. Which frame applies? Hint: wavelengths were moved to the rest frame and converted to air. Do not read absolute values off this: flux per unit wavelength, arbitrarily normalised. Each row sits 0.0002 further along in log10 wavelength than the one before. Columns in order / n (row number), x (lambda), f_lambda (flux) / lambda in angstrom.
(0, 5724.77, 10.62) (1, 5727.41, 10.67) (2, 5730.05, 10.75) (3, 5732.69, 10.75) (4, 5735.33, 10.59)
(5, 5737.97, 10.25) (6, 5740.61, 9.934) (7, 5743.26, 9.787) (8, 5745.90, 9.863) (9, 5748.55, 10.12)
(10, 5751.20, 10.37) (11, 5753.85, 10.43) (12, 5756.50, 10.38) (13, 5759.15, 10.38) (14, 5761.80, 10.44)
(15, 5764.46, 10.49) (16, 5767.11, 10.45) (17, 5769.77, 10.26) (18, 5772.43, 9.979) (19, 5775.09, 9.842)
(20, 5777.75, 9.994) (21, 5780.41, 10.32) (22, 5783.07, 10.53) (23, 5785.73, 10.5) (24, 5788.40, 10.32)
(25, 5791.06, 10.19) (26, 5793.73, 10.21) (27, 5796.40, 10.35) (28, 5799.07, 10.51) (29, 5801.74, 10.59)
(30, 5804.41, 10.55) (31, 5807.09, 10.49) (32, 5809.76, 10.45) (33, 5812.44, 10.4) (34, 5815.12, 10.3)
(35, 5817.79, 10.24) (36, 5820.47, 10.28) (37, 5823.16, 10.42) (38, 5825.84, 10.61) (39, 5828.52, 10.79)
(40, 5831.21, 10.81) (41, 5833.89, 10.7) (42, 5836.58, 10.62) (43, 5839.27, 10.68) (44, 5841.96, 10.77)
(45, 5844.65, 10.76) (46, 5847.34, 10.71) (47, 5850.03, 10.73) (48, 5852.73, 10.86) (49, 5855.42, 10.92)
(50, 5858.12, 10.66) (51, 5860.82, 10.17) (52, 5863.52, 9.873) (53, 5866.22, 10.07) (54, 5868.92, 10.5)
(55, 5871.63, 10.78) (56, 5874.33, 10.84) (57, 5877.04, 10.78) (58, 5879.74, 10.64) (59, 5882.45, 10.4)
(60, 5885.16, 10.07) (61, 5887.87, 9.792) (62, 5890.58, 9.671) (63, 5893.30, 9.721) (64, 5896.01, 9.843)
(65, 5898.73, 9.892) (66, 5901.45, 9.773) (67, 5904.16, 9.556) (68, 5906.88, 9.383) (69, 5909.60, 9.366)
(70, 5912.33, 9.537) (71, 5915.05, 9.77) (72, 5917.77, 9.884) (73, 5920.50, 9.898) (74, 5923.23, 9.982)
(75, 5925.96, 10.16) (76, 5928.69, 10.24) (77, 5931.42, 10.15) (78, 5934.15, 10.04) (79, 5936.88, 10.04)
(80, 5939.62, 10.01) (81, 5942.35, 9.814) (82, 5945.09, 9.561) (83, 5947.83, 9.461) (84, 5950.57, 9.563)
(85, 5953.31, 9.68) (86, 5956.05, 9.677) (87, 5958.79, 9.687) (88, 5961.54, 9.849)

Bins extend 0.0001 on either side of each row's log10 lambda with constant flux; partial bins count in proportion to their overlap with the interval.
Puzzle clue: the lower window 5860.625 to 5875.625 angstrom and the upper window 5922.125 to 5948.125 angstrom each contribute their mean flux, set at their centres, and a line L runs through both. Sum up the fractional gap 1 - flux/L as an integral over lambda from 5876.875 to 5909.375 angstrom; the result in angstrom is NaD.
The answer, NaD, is 1.02 angstrom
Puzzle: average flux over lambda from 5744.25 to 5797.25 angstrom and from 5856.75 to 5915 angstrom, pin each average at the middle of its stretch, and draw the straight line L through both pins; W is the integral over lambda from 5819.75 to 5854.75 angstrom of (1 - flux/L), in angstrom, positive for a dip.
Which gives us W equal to -1.9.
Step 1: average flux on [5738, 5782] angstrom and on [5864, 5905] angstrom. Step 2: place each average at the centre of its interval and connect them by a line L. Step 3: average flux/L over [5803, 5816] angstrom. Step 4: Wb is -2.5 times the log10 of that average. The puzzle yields -0.03 mag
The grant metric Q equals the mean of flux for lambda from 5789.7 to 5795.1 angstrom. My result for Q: 10.2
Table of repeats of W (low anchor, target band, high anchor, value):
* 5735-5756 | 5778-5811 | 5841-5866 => -0.2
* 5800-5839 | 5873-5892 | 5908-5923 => -0.6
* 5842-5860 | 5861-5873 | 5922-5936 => 0.4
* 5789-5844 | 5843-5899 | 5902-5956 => -1.2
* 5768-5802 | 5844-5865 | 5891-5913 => -1.5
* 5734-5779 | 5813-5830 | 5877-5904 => -0.6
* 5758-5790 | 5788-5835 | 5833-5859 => 0.3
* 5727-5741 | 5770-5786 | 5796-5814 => 0.5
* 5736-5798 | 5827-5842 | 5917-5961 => -0.9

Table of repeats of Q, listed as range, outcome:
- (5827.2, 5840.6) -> 10.7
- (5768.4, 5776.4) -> 10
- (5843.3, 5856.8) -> 10.8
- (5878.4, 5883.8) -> 10.5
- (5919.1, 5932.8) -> 10.1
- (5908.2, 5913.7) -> 9.45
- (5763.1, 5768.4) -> 10.5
